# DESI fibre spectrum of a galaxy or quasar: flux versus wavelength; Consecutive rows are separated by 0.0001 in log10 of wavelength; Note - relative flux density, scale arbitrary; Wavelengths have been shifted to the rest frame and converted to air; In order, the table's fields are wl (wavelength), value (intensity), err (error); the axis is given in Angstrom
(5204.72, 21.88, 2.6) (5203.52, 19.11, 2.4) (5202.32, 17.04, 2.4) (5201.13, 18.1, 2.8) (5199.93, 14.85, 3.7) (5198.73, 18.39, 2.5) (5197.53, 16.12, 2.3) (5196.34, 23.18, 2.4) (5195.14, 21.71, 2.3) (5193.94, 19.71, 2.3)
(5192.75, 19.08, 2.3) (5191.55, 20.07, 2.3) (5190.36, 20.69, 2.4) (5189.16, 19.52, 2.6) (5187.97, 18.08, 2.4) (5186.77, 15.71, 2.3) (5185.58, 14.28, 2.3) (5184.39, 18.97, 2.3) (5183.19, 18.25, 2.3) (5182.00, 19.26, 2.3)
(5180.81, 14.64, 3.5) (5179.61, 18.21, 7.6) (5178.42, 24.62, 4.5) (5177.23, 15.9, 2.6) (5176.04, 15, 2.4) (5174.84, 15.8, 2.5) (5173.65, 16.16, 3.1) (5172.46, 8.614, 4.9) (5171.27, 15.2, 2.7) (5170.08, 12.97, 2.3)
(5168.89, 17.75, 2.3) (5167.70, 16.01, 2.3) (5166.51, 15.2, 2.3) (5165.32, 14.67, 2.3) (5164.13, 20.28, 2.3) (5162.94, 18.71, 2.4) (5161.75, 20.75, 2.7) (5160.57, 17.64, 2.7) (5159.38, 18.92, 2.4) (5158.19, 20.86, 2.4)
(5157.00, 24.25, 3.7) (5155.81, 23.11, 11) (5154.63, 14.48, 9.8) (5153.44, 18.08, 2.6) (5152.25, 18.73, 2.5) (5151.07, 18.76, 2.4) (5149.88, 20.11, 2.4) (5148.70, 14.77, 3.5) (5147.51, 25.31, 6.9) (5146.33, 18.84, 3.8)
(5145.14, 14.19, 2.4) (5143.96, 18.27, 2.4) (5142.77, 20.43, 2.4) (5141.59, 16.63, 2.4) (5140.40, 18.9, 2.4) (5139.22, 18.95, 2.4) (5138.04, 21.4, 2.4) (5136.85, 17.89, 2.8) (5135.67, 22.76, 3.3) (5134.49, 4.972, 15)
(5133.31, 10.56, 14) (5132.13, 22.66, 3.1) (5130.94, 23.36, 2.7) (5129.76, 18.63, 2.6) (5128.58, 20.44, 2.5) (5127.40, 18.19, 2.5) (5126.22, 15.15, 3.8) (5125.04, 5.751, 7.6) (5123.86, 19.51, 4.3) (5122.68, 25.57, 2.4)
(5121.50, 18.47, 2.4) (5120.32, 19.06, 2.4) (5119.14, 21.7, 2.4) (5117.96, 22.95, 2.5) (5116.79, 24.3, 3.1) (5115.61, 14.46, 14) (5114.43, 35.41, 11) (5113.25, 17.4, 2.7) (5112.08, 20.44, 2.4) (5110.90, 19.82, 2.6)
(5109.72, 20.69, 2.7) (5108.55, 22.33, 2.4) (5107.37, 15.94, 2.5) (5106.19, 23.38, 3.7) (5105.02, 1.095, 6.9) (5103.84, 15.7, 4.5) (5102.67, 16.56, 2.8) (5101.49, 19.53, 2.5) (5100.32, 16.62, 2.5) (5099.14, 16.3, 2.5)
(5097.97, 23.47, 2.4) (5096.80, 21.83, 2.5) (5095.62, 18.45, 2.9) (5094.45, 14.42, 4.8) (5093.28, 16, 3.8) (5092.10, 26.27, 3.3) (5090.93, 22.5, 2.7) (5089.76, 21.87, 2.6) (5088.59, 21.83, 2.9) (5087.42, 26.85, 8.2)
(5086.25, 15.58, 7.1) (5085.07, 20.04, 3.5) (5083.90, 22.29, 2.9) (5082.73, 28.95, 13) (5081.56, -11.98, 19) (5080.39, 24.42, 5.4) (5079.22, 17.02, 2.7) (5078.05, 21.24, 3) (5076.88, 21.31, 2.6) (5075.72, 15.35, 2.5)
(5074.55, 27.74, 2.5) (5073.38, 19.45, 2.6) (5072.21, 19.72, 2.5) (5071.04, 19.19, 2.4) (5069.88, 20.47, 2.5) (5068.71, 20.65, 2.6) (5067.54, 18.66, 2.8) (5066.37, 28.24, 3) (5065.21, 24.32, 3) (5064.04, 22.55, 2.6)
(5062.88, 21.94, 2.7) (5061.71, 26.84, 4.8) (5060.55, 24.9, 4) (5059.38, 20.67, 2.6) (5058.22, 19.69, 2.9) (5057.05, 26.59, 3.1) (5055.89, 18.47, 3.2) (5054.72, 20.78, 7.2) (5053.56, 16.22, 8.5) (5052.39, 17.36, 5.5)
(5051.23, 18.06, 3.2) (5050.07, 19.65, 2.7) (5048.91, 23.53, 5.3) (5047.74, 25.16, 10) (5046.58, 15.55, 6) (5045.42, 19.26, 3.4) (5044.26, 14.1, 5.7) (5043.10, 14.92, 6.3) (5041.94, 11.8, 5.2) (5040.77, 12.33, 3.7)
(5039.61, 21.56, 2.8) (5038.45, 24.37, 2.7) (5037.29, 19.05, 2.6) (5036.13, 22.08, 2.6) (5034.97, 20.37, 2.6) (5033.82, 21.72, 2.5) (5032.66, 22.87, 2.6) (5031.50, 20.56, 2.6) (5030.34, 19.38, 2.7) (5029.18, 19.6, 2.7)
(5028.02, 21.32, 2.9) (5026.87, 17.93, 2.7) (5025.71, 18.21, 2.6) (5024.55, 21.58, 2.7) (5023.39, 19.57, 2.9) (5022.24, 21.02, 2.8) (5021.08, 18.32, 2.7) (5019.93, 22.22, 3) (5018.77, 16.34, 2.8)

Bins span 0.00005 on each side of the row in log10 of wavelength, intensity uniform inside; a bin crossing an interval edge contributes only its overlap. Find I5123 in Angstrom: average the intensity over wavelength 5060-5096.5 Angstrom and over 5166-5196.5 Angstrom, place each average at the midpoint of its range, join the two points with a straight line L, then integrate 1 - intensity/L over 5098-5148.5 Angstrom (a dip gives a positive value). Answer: 1.48 Angstrom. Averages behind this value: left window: 20.6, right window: 17.4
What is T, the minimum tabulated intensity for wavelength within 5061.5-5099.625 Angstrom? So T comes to -11.98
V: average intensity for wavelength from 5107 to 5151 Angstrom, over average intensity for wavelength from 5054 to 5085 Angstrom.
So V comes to 0.92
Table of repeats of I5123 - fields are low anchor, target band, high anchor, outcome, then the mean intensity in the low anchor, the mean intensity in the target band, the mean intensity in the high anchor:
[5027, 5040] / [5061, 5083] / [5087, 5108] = -0.57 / 21.1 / 20.2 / 18.8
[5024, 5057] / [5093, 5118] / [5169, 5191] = -1.07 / 19.3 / 18.9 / 16.8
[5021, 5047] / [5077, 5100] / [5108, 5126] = 0.70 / 19.1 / 19.3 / 20.4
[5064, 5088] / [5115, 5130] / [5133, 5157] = -0.05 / 20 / 18.8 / 18.1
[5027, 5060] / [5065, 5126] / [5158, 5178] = -4.32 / 19.5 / 19.5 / 16.5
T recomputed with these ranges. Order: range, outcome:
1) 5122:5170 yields 4.972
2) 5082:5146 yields 1.095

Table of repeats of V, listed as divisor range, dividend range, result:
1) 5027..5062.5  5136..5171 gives 0.93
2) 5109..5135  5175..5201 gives 0.96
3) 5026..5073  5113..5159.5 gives 0.94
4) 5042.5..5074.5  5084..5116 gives 0.94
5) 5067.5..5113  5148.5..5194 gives 0.94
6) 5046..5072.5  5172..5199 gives 0.84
